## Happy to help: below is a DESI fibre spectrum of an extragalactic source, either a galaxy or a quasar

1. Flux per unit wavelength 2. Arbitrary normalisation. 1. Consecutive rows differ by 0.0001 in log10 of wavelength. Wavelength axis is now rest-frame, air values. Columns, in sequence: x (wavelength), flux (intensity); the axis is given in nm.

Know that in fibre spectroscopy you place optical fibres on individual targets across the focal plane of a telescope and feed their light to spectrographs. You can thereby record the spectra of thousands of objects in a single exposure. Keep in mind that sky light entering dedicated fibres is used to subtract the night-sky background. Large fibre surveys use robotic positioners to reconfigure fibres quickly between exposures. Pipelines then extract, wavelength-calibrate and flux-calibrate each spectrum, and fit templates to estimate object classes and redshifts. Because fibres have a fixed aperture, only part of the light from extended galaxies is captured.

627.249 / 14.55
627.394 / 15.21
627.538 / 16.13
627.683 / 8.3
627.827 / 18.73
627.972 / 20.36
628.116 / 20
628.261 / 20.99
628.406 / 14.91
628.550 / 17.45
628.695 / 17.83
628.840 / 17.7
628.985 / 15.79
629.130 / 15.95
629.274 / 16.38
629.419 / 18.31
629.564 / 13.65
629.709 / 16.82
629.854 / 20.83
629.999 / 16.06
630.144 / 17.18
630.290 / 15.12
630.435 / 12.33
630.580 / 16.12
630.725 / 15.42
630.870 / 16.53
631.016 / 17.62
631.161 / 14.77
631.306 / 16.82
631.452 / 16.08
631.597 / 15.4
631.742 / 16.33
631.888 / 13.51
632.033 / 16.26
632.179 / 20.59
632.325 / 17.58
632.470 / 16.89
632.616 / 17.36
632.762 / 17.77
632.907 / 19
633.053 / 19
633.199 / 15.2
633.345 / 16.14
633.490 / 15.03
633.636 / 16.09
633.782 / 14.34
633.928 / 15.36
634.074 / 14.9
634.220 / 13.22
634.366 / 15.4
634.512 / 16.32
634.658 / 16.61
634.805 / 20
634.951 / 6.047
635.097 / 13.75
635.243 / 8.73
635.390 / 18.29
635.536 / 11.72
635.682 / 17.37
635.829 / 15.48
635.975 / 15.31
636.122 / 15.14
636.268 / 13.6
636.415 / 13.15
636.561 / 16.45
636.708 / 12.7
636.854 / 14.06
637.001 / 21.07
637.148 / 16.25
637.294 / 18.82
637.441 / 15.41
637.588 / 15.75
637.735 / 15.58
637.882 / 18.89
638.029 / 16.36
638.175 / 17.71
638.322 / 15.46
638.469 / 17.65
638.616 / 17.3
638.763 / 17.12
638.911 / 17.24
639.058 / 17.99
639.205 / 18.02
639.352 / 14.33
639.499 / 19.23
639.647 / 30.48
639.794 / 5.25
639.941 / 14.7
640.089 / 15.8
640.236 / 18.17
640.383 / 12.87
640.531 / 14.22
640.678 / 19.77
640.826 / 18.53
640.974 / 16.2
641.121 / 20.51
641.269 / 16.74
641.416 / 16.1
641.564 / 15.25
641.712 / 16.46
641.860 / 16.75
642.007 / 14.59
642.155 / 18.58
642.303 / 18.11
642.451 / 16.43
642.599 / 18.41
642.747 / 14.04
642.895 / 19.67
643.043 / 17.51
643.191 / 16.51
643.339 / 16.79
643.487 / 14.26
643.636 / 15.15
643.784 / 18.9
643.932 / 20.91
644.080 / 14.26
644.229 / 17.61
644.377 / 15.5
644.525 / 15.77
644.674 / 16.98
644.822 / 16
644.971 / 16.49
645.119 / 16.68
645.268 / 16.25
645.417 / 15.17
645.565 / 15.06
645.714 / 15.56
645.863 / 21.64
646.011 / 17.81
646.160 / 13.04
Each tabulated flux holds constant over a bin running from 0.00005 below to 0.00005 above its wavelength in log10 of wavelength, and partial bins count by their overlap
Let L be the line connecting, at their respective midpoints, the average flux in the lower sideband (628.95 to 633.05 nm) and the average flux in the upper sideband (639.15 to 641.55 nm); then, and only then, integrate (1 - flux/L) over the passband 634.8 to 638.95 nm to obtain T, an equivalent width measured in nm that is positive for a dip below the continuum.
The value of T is 0.31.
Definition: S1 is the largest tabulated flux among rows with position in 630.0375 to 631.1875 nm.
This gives 17.62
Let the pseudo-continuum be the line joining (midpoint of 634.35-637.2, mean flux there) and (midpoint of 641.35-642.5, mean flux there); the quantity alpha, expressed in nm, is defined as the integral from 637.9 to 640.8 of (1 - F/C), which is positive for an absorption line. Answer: -0.20 nm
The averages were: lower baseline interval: 14.8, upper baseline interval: 16.5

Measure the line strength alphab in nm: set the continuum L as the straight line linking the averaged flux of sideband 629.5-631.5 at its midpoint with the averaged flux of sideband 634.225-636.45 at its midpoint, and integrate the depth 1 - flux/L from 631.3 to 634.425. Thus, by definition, -0.20 nm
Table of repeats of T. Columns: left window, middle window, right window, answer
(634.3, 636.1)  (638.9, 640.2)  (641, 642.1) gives -0.08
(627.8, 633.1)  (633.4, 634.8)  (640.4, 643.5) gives 0.12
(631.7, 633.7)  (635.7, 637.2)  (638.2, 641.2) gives 0.14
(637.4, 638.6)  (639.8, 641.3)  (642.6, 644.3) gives 0.05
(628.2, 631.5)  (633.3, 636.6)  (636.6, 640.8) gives 0.39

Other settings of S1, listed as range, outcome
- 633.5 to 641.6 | 30.48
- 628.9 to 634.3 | 20.83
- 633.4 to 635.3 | 20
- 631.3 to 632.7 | 20.59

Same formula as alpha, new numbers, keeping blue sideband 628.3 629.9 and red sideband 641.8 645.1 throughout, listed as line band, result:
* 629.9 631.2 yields 0.08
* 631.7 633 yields -0.03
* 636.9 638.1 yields -0.03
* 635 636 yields 0.16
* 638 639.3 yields -0.03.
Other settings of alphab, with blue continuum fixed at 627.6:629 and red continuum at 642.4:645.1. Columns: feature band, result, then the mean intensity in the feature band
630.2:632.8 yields 0.14 nm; 16.2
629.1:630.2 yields 0.02 nm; 16.9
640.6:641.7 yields -0.04 nm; 17.5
